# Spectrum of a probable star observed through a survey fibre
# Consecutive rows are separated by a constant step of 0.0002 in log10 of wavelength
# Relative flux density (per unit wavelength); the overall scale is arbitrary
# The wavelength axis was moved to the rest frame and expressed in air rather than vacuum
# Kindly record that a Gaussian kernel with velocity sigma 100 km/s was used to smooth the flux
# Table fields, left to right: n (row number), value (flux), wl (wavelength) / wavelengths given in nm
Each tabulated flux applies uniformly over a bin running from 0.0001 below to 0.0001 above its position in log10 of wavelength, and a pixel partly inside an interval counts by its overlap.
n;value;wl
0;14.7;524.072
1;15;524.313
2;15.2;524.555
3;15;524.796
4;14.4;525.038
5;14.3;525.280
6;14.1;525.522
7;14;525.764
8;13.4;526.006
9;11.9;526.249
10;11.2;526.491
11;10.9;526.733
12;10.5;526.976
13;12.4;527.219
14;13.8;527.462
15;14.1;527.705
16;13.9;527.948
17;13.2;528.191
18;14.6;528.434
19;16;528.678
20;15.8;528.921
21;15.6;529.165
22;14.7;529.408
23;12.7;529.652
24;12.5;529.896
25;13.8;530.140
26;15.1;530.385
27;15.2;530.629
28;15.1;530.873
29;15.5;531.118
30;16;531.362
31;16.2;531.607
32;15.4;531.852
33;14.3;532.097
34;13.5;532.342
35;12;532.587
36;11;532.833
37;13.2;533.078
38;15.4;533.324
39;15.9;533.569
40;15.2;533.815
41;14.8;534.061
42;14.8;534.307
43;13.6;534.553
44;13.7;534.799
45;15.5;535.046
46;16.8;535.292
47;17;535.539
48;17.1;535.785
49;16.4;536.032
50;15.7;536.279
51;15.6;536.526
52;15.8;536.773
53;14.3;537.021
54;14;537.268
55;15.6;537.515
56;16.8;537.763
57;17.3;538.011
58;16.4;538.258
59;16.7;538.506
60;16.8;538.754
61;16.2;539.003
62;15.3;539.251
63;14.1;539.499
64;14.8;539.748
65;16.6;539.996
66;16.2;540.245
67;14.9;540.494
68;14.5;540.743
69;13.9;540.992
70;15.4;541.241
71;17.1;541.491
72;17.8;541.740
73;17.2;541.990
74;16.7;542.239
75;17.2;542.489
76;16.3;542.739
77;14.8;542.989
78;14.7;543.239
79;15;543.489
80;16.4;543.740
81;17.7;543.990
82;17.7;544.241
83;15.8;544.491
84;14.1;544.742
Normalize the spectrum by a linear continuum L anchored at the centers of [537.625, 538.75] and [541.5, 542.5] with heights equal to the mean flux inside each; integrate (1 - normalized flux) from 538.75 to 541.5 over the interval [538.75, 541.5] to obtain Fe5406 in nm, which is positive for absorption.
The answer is 0.266 nm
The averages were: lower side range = 16.8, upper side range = 17.2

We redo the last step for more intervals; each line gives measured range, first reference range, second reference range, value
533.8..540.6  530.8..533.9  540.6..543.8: -0.21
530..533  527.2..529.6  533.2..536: 0.11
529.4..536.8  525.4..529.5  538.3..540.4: -0.09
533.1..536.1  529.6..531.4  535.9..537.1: -0.03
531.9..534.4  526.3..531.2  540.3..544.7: 0.08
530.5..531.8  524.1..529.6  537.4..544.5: -0.10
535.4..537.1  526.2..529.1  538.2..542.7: -0.11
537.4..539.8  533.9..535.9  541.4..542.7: 0.04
